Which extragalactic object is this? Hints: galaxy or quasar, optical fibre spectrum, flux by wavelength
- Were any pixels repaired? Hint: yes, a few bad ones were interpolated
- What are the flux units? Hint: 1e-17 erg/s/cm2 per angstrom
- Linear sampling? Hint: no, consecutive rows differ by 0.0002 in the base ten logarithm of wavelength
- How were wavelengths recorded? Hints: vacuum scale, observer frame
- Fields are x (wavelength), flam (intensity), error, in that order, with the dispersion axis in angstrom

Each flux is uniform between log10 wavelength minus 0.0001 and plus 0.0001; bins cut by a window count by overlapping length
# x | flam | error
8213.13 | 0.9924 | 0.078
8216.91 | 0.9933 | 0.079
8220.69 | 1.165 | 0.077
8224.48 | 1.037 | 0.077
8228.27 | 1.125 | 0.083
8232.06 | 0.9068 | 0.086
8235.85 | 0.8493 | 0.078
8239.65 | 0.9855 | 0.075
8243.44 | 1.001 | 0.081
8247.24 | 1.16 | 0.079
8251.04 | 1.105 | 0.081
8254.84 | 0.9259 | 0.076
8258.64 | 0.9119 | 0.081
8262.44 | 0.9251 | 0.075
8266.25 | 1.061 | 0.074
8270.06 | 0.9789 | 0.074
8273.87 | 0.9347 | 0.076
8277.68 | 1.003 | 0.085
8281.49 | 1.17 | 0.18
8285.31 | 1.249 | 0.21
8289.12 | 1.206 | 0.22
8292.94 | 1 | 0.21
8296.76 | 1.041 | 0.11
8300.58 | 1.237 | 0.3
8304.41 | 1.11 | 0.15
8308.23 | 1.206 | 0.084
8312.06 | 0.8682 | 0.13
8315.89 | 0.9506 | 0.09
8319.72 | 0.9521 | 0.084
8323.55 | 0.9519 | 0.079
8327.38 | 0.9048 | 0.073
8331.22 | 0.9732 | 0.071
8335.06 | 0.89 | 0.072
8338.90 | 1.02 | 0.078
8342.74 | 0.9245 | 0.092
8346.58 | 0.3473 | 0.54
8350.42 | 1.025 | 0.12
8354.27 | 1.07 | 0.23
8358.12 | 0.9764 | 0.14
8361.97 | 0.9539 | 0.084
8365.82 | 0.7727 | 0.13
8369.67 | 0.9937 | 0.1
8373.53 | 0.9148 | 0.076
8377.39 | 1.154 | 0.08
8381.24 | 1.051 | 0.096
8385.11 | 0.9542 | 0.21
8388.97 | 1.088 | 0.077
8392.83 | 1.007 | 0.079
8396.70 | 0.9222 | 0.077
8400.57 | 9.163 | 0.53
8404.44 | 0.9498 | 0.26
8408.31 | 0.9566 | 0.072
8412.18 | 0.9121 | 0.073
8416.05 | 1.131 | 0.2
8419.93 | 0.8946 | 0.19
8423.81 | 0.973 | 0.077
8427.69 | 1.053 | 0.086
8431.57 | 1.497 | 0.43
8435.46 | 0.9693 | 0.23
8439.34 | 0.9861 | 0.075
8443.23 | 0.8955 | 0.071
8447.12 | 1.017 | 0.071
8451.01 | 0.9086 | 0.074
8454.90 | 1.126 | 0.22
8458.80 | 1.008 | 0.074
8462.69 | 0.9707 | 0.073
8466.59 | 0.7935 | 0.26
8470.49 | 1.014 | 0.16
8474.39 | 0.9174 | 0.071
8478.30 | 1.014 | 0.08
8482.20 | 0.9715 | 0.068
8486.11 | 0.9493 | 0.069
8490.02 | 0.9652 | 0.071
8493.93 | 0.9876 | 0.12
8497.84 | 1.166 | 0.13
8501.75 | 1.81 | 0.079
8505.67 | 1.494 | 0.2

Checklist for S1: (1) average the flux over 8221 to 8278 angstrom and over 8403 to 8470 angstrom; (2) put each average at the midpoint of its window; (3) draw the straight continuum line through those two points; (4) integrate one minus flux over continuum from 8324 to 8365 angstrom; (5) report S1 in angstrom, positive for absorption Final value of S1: 3.9 angstrom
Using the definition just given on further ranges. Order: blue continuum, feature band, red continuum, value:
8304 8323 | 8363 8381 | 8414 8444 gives 1.1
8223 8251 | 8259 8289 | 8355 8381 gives -1.4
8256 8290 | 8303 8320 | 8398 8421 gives 4.7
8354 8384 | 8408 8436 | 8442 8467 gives -2.4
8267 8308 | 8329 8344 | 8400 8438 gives 3.8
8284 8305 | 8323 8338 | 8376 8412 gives 5.0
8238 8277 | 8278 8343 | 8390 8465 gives 5.0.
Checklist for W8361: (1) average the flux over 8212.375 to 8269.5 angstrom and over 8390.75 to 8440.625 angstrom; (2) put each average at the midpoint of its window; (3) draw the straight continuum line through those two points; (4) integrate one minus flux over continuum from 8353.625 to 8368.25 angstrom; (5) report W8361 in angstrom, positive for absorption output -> 5.2 angstrom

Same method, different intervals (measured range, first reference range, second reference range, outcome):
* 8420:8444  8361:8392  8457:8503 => -1.0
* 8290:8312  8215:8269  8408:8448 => -1.9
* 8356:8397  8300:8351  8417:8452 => 0.0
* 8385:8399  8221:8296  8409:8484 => -2.8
